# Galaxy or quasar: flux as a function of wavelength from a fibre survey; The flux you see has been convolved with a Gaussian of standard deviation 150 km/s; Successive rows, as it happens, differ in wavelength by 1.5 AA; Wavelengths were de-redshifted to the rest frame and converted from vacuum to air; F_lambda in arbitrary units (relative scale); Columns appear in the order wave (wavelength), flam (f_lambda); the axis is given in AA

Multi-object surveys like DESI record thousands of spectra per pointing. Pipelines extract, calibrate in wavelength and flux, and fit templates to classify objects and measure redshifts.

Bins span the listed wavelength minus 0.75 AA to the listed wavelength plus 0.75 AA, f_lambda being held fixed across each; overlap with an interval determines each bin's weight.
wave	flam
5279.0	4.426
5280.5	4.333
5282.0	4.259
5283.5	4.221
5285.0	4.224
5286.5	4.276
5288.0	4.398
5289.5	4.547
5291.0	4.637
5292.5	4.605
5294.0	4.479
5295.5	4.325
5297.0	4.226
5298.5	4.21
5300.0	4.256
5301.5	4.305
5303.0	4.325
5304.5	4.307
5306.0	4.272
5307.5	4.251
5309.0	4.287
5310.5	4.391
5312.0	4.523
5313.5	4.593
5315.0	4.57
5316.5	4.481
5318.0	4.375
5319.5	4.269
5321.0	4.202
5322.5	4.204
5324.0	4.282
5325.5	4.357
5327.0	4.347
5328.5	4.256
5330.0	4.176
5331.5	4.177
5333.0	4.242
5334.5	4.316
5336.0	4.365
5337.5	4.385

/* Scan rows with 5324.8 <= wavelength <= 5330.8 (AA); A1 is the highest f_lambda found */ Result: 4.357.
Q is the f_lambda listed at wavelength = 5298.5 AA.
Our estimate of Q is 4.21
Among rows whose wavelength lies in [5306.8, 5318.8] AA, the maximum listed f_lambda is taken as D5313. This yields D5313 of 4.593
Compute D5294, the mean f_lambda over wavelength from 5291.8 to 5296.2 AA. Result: 4.47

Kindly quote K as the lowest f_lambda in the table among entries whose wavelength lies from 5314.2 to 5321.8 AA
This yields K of 4.202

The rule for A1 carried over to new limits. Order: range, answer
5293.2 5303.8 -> 4.479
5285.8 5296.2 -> 4.637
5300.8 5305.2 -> 4.325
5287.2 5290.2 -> 4.547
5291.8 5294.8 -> 4.605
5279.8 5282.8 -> 4.333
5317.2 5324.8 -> 4.375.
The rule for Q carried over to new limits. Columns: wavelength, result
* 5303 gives 4.325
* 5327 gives 4.347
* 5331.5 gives 4.177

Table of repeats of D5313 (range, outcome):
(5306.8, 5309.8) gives 4.287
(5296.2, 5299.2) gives 4.226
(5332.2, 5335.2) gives 4.316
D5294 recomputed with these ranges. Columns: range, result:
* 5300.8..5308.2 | 4.29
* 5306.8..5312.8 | 4.37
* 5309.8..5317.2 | 4.51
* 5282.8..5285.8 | 4.22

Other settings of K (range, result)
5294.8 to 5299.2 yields 4.21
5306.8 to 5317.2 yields 4.251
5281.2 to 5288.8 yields 4.221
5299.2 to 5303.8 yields 4.256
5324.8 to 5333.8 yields 4.176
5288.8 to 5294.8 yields 4.479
